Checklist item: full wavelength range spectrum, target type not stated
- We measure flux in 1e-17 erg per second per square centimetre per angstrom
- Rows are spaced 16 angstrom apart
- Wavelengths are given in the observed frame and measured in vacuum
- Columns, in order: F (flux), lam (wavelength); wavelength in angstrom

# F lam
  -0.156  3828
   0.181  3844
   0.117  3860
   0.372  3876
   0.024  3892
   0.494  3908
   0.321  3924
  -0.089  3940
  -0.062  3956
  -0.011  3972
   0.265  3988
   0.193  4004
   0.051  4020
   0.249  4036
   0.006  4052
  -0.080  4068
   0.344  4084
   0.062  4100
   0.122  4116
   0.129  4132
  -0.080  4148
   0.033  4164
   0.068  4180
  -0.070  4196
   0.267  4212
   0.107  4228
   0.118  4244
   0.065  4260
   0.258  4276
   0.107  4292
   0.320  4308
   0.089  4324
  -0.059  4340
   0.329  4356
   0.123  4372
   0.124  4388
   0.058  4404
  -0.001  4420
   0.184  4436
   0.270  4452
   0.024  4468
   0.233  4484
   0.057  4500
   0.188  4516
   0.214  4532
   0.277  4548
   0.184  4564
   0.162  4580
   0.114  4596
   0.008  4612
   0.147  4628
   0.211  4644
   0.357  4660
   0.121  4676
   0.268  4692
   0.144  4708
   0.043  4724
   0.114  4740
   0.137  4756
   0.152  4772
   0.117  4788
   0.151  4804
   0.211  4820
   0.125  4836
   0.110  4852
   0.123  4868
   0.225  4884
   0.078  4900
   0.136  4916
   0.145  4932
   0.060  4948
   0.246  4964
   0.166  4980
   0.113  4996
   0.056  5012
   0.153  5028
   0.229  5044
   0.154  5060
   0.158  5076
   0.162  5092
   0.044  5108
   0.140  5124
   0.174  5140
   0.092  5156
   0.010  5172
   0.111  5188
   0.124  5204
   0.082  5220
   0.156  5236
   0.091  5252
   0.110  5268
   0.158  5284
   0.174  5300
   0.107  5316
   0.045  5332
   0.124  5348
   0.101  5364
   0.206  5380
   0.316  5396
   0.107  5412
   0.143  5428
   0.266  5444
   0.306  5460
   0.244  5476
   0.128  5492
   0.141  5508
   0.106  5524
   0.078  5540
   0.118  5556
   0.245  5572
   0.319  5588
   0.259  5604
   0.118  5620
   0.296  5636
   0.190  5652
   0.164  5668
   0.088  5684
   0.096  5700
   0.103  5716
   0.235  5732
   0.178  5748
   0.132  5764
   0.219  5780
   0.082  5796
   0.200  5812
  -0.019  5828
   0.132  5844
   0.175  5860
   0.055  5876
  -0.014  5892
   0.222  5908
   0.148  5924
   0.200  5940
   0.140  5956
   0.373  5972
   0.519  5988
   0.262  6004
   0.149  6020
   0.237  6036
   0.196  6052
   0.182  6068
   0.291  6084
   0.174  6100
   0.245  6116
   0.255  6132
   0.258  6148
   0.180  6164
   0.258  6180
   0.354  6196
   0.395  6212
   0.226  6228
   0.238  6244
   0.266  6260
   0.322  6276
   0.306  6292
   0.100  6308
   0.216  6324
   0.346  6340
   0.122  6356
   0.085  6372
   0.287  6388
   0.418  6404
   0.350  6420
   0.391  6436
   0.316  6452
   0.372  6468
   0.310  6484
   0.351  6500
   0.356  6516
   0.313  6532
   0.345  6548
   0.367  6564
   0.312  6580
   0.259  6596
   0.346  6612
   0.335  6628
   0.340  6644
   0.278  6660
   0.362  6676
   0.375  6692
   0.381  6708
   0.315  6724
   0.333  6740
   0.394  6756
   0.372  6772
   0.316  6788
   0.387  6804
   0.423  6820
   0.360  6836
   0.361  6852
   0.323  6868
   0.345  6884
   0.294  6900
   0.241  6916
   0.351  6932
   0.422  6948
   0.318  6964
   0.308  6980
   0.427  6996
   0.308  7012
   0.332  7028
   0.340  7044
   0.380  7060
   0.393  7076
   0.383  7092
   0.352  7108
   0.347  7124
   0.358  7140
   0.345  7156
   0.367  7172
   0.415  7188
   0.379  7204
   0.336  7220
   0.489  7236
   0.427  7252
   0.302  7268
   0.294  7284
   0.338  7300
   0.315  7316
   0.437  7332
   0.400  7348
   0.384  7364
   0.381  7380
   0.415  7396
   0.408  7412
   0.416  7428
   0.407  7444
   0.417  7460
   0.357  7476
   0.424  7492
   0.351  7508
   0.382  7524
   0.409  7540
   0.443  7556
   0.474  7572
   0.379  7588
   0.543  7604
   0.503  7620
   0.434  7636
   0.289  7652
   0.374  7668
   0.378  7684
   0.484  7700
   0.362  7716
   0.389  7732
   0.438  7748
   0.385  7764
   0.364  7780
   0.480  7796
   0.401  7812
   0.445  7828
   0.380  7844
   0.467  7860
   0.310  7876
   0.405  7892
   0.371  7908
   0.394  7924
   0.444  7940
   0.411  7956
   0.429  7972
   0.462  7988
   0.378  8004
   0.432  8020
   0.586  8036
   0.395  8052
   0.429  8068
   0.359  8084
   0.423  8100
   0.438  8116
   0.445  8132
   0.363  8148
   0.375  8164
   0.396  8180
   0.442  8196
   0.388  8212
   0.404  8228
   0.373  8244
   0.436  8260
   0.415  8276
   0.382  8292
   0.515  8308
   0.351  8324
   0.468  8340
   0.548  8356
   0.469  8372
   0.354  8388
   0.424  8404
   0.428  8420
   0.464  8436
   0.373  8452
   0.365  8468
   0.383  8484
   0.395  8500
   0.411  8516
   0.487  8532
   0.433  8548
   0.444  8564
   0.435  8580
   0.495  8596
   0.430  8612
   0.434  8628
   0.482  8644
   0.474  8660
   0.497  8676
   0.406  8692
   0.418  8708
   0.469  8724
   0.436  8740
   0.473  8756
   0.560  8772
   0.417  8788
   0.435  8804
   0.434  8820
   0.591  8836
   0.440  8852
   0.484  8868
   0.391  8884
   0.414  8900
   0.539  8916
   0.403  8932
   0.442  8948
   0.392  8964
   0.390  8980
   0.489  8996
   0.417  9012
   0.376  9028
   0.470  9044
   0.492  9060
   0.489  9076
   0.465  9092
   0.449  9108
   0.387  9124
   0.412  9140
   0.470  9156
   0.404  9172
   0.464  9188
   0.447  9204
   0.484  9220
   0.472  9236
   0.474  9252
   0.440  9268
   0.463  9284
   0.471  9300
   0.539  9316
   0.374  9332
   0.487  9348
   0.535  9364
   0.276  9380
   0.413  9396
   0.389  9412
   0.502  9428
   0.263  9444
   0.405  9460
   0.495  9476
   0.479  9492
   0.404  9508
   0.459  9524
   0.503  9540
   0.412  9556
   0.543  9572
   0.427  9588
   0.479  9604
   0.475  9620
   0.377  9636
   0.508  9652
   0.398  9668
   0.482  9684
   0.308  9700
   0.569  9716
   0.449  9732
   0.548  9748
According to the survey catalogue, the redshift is 0.604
